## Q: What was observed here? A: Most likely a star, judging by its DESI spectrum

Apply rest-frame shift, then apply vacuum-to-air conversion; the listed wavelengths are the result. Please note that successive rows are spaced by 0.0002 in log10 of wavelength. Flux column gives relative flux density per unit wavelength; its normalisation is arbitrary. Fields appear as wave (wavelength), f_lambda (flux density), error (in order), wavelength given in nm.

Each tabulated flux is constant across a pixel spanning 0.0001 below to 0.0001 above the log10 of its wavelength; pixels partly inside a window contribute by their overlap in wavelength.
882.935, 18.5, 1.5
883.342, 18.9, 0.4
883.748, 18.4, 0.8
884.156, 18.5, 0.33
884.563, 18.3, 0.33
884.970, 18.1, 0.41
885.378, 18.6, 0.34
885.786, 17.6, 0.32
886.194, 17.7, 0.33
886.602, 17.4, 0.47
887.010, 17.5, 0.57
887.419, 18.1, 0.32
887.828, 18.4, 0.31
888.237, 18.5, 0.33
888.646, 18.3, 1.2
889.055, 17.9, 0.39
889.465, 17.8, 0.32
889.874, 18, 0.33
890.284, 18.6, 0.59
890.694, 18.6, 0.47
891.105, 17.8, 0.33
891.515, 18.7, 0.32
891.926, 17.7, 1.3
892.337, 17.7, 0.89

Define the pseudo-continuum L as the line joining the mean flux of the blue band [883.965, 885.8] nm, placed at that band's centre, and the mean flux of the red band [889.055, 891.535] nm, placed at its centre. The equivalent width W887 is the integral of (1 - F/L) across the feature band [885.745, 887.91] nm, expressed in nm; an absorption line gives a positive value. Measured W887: 0.06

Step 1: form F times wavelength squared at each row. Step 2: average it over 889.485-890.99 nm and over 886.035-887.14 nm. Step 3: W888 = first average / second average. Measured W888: 1.1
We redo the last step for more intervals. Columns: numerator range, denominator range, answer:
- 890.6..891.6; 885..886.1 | 1.03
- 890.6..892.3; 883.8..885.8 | 1.01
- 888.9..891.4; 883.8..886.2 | 1.01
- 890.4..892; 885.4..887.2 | 1.05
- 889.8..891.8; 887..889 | 1.01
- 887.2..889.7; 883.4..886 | 1.00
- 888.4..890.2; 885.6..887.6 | 1.03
